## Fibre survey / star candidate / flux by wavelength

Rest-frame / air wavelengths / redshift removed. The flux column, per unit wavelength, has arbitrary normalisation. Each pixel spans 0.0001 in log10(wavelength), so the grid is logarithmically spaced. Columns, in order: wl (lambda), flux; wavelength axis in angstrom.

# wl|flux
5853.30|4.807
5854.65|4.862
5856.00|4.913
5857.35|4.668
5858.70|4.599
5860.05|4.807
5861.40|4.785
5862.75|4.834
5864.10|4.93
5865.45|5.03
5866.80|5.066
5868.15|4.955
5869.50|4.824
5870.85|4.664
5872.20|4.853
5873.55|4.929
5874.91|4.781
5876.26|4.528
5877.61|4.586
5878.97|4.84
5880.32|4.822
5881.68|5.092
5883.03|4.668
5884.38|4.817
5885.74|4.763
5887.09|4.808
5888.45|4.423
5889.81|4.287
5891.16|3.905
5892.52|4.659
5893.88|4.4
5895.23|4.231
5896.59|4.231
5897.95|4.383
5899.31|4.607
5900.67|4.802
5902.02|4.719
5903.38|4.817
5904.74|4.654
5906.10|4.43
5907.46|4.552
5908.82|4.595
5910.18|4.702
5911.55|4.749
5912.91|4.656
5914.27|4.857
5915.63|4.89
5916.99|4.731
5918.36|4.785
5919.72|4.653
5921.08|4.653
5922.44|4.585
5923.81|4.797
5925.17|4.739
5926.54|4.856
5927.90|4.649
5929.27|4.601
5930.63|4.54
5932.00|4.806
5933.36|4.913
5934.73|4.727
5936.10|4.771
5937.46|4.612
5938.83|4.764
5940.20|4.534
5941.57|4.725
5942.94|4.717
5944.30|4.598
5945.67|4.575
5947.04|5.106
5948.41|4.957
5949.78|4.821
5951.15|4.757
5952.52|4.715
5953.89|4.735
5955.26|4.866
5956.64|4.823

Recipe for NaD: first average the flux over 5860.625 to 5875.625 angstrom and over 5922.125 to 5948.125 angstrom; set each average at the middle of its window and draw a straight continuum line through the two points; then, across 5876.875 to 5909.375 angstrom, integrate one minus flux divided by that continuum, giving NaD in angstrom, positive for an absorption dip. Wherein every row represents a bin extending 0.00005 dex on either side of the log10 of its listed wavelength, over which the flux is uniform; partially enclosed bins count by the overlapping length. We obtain 1.6 angstrom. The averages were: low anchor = 4.88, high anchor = 4.72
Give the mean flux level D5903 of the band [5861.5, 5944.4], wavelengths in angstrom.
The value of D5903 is 4.69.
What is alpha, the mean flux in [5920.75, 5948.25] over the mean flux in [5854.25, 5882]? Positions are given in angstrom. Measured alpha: 0.98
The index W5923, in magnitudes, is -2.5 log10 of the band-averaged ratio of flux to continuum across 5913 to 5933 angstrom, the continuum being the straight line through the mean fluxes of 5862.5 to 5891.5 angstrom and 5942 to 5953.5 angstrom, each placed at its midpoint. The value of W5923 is 0.01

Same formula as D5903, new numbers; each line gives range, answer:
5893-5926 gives 4.64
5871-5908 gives 4.62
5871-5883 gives 4.79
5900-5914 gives 4.67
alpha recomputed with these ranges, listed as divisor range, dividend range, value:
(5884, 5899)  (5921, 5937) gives 1.06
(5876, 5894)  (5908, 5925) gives 1.02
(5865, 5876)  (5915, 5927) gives 0.97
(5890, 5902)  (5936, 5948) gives 1.07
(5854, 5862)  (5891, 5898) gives 0.91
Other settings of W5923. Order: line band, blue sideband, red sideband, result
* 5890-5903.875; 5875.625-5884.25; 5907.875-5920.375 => 0.07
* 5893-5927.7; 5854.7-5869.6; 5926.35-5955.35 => 0.03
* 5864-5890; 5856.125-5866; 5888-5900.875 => -0.04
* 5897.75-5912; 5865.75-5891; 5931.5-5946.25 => 0.02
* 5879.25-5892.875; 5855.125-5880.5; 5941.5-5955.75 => 0.04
